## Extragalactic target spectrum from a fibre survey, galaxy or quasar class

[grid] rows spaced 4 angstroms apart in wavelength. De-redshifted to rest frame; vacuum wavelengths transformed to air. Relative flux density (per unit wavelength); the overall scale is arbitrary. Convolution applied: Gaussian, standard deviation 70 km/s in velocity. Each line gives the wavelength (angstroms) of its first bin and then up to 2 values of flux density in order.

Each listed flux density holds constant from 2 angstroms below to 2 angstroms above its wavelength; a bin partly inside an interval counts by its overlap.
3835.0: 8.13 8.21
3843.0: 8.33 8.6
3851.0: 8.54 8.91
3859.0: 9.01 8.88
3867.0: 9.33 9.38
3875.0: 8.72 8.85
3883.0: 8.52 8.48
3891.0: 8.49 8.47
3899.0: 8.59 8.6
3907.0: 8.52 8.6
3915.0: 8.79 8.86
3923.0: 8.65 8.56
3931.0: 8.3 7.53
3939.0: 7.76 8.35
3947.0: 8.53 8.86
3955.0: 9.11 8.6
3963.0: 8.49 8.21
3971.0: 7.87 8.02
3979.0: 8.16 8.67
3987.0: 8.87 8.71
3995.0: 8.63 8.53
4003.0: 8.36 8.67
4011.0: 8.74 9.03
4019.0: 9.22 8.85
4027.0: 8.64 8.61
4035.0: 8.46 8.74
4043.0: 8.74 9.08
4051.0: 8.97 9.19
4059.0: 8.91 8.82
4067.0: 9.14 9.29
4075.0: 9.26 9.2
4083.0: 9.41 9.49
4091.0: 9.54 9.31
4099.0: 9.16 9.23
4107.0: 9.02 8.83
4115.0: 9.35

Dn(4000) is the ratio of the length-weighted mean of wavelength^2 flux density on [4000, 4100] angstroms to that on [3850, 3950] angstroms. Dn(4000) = 1.13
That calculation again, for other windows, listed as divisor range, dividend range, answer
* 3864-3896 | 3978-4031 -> 1.05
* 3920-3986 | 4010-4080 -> 1.12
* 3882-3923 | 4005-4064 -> 1.10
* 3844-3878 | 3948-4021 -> 1.03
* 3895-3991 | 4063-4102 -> 1.18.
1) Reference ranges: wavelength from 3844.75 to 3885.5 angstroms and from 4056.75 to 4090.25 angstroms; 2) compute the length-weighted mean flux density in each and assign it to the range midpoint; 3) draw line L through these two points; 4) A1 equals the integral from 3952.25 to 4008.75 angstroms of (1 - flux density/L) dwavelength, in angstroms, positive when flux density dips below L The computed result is 3.5 angstroms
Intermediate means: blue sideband 8.87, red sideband 9.2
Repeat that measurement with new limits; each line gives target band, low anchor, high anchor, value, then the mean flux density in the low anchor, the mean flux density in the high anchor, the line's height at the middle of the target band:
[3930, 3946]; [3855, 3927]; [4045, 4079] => 1.5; 8.75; 9.09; 8.84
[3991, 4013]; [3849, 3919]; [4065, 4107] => 1.1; 8.75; 9.29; 9.06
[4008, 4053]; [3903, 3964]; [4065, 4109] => 0.9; 8.5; 9.28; 8.99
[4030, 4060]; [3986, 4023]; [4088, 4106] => 0.5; 8.75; 9.3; 8.99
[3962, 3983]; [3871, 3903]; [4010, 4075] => 1.5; 8.64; 8.92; 8.79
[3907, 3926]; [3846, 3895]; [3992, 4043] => 0.2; 8.8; 8.71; 8.77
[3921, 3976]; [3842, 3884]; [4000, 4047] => 2.7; 8.84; 8.74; 8.79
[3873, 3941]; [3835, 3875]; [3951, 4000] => 1.3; 8.76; 8.5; 8.65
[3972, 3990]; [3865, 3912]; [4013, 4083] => 0.9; 8.71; 8.96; 8.86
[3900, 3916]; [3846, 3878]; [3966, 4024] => 0.3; 8.93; 8.57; 8.81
